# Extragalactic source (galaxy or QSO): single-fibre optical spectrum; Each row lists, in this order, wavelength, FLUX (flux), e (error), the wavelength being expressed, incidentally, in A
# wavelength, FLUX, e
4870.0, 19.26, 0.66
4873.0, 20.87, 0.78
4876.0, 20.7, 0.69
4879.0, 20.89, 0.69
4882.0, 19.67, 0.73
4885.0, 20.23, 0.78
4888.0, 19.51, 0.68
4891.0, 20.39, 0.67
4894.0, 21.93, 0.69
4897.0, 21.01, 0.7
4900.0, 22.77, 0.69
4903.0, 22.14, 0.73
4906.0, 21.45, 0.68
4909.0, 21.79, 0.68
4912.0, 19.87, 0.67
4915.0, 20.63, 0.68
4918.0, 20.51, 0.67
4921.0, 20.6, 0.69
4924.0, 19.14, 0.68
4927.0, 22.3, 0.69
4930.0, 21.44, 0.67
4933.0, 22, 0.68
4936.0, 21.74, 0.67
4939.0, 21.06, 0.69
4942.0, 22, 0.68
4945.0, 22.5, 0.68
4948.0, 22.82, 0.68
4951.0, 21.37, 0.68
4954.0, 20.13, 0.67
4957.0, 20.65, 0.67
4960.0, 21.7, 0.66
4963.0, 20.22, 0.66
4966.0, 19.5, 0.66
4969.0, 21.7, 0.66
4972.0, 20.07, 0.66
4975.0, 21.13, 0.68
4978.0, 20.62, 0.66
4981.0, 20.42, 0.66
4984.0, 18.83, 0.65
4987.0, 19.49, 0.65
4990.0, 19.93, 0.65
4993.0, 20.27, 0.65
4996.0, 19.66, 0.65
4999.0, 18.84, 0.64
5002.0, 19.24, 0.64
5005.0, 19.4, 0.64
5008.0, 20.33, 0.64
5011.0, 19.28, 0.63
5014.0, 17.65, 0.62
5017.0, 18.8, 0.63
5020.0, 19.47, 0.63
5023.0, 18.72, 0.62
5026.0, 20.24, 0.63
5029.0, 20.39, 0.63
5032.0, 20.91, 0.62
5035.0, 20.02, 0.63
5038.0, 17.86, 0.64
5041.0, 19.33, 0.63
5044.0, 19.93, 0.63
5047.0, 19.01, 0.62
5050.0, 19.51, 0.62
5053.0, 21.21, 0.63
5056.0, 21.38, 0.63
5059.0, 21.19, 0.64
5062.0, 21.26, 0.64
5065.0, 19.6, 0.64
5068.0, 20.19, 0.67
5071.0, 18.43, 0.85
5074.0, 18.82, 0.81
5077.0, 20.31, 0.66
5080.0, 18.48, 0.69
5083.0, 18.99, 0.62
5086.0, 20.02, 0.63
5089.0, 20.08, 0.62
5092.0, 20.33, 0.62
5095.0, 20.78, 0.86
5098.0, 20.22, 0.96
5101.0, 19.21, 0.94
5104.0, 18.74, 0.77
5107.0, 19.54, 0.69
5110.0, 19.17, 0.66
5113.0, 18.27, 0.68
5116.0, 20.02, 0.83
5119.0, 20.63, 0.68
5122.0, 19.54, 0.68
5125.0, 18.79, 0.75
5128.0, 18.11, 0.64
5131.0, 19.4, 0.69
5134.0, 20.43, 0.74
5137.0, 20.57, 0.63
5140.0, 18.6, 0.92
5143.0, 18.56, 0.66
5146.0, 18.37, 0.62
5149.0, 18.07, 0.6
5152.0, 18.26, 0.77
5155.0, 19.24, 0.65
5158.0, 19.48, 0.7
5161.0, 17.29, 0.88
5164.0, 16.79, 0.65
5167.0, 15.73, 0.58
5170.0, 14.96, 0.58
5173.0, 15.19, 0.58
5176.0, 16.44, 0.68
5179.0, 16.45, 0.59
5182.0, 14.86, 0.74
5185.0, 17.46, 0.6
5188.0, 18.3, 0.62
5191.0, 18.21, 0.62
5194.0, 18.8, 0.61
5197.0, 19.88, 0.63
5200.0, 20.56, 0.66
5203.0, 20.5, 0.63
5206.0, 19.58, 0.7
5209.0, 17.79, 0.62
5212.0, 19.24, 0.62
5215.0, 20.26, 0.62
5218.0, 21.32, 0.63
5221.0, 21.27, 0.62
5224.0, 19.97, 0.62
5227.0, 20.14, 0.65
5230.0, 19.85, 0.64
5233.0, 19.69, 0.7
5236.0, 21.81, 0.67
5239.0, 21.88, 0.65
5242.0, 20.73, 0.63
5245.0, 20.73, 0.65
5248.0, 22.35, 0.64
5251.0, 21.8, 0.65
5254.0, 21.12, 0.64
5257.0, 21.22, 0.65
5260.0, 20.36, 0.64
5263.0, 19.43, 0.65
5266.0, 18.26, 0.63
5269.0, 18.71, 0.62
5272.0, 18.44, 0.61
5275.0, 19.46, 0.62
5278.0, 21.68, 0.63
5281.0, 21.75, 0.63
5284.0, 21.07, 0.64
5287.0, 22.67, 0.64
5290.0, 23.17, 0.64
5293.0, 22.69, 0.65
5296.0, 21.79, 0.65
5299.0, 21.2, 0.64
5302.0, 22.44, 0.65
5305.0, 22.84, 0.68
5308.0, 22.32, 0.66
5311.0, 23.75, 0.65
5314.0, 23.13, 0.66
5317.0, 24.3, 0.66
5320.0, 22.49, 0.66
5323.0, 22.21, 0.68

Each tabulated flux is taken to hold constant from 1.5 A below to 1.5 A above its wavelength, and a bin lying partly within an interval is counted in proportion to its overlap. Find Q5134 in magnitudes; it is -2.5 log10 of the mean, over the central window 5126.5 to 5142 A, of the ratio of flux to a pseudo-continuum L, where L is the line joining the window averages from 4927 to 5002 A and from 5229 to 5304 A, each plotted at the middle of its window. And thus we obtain 0.08 mag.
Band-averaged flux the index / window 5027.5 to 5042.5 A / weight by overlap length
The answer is 19.7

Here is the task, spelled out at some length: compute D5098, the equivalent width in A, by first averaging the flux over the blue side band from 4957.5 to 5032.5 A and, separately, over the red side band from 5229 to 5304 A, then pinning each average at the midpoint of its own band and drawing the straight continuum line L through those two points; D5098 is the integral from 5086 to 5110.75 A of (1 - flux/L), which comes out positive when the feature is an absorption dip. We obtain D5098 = 0.6 A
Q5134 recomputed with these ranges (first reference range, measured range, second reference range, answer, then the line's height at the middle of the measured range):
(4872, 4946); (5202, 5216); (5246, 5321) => 0.11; 21.4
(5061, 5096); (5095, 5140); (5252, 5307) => 0.03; 20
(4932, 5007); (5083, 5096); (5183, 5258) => 0.01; 20.4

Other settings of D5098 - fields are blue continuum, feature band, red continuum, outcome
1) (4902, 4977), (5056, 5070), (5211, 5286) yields 0.21 A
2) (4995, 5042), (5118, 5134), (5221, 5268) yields 0.49 A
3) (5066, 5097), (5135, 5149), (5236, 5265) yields 0.82 A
